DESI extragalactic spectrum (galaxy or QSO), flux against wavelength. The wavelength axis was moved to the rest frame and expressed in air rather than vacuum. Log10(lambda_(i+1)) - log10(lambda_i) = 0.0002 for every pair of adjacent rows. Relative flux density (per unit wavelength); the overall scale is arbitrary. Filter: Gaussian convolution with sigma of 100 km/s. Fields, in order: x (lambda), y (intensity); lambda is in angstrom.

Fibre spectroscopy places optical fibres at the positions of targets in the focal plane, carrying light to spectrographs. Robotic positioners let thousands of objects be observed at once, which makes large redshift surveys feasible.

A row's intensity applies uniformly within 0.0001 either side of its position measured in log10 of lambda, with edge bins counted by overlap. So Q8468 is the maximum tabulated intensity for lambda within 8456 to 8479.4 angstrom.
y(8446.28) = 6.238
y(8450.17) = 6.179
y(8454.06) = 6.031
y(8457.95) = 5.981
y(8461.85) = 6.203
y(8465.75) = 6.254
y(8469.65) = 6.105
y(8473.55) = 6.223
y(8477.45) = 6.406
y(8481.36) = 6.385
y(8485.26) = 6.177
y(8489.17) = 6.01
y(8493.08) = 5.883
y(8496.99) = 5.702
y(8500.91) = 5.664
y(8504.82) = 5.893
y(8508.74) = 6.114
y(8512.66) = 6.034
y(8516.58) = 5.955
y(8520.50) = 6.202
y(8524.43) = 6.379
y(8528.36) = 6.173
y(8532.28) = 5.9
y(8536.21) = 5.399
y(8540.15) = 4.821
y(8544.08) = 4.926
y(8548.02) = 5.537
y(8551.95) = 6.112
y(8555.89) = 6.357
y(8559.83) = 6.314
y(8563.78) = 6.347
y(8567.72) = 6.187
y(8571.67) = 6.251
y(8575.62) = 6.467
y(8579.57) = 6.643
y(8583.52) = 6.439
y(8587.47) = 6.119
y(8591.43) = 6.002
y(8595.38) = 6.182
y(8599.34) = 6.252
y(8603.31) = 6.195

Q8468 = 6.406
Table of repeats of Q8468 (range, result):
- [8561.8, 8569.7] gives 6.347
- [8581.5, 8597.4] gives 6.439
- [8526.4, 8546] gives 6.173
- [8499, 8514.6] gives 6.114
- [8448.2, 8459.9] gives 6.179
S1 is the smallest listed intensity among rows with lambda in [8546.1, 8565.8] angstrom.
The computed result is 5.537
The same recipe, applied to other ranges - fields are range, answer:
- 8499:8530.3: 5.664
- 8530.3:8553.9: 4.821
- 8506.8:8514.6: 6.034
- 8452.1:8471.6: 5.981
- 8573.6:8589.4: 6.119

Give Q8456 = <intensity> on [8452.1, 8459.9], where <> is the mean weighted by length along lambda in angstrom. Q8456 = 6.01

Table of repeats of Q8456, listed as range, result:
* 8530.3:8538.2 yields 5.65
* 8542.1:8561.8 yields 5.85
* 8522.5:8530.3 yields 6.27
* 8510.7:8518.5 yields 6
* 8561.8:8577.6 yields 6.31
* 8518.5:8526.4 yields 6.28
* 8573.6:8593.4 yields 6.33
